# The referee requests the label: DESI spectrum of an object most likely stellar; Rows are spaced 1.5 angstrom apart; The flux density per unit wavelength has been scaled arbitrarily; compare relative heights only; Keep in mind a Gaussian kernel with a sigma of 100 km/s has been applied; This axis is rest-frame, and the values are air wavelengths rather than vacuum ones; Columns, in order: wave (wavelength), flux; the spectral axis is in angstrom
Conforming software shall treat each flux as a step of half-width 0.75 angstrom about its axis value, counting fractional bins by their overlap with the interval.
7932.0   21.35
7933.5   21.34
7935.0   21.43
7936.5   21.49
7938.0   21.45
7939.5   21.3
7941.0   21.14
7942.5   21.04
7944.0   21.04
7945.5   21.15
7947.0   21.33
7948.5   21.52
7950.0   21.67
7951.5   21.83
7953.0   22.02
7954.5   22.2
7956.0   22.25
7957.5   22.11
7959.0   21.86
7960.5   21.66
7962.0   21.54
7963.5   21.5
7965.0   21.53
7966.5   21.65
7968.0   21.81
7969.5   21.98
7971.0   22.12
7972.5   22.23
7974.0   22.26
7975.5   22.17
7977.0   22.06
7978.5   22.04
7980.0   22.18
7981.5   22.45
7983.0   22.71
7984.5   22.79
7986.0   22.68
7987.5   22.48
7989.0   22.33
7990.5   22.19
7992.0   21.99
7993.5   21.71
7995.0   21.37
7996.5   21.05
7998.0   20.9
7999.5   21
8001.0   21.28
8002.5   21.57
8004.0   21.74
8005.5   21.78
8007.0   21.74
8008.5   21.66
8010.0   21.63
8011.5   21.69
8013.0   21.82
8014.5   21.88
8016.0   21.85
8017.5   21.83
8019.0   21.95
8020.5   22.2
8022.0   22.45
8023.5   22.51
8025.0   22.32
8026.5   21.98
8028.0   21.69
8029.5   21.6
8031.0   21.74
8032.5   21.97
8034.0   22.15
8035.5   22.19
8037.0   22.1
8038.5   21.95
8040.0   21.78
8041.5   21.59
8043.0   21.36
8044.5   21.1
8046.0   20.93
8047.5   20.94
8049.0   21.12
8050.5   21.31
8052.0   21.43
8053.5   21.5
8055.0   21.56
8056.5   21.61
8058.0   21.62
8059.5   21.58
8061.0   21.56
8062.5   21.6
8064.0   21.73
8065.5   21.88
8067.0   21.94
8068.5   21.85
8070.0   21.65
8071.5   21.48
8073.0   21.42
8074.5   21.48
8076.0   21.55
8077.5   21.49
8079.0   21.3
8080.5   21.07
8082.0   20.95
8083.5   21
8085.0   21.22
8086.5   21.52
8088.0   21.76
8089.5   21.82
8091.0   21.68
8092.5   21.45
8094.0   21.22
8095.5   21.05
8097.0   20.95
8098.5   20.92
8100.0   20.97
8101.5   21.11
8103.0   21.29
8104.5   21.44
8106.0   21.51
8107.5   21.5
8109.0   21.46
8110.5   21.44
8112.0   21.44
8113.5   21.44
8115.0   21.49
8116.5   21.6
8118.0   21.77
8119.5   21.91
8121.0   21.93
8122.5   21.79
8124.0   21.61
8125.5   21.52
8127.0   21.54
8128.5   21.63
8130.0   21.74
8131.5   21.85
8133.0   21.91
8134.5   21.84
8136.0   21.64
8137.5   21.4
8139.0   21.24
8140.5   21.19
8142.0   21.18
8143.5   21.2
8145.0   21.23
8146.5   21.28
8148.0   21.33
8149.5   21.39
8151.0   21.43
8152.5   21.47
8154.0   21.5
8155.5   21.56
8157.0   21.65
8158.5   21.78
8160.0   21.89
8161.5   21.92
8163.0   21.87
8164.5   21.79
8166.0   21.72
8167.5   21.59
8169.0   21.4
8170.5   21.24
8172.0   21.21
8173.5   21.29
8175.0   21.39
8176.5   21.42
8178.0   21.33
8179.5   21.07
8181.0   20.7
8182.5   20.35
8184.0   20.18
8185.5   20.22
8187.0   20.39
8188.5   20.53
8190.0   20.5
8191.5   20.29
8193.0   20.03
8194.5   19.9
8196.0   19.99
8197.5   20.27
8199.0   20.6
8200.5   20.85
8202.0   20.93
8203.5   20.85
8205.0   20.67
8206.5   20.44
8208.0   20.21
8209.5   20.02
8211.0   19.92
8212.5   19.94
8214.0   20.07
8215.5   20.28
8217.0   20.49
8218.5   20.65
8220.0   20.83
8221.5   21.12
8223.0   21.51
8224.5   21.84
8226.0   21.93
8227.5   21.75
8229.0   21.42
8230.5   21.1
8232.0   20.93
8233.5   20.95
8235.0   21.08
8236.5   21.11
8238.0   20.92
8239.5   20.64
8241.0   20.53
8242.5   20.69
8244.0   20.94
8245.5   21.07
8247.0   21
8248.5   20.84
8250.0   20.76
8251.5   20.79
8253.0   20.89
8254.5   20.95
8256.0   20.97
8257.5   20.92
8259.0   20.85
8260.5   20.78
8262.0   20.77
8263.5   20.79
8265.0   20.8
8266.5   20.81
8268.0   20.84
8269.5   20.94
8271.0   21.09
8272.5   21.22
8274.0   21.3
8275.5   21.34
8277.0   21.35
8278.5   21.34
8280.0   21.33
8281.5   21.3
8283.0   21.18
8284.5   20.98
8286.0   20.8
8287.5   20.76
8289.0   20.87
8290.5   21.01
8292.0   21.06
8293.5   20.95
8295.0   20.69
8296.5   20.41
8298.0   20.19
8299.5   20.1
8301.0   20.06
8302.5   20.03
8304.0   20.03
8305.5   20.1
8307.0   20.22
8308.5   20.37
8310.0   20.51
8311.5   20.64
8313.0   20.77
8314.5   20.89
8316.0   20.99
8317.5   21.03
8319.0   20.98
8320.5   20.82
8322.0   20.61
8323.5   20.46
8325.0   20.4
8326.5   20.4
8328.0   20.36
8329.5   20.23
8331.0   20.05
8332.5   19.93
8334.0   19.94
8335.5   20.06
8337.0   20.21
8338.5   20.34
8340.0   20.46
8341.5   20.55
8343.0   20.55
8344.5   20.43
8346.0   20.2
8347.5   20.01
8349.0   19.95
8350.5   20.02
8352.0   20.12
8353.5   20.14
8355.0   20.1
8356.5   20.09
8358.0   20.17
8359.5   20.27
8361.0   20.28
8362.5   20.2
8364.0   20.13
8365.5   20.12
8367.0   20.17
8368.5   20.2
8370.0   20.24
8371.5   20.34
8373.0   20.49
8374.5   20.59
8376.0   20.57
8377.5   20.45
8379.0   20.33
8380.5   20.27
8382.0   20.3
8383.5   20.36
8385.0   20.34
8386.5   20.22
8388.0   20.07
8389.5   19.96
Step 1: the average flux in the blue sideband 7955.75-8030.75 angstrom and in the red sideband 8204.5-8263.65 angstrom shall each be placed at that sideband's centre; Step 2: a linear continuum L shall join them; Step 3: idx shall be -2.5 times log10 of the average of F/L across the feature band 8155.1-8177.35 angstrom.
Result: -0.022 mag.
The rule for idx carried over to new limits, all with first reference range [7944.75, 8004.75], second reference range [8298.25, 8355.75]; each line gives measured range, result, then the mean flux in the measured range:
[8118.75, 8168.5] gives -0.023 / 21.6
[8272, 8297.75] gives -0.027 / 21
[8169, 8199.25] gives 0.016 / 20.7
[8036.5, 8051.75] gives 0.008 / 21.4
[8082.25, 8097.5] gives 0.001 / 21.4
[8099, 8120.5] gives -0.009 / 21.5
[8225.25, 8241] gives -0.021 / 21.2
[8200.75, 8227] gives 0.007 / 20.7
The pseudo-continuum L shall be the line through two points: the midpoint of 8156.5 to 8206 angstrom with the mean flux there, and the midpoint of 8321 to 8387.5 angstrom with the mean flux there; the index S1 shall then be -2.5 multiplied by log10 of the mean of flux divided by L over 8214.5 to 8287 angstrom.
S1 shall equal -0.017 mag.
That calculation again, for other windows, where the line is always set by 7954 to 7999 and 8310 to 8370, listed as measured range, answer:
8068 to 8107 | 0.01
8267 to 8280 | -0.03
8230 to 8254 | -0.01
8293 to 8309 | 0.01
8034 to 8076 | 0.00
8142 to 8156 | -0.01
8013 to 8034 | -0.01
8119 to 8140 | -0.02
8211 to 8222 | 0.02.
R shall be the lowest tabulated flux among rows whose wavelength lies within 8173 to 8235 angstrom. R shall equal 19.9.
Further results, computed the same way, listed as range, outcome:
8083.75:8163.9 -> 20.92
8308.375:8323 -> 20.37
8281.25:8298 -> 20.19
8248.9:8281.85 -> 20.76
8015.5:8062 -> 20.93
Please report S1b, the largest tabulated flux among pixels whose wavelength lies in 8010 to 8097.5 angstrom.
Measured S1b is 22.51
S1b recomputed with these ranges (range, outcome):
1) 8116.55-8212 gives 21.93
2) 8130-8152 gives 21.91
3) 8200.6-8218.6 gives 20.93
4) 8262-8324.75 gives 21.35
